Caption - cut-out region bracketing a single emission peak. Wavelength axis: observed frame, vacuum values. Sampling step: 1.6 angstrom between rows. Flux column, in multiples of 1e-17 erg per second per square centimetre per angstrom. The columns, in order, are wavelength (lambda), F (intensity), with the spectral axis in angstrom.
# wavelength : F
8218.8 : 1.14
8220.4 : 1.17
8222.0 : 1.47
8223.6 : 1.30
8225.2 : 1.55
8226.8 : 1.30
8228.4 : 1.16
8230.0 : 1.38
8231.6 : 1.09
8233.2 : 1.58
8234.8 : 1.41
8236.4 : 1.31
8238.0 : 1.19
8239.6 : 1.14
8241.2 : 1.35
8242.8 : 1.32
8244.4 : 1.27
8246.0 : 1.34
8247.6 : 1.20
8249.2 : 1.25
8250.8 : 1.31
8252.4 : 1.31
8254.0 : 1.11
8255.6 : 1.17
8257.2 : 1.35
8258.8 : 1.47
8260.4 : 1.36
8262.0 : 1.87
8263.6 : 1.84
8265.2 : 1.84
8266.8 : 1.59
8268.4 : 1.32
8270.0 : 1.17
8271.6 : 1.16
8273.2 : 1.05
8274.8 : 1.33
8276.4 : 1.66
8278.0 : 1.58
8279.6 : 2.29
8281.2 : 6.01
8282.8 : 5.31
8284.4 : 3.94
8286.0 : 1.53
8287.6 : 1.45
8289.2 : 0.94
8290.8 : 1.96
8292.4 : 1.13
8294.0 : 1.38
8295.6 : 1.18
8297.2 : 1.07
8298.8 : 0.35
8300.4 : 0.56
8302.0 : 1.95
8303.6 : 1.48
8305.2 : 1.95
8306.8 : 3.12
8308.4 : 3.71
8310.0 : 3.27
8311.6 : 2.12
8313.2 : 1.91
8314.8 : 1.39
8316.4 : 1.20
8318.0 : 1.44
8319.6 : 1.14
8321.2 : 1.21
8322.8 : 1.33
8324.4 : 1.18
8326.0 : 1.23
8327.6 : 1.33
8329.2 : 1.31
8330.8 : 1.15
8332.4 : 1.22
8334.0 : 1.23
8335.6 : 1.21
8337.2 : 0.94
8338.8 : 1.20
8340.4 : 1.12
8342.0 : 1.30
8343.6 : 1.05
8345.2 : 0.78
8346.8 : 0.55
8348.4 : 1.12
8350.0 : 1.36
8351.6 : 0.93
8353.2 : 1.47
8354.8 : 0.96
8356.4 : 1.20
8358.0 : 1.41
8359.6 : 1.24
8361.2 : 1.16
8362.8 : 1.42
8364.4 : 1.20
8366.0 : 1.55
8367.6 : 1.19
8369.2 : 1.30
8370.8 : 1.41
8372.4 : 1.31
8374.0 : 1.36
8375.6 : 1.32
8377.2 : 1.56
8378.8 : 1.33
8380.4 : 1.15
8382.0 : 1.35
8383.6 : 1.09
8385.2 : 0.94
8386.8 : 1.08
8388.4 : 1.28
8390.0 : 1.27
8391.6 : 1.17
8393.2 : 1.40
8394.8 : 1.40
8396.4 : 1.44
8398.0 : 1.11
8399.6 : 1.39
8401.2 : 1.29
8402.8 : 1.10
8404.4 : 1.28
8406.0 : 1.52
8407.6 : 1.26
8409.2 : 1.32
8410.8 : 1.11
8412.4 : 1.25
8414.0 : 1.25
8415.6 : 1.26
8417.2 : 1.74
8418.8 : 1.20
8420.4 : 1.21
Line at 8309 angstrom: [N II]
